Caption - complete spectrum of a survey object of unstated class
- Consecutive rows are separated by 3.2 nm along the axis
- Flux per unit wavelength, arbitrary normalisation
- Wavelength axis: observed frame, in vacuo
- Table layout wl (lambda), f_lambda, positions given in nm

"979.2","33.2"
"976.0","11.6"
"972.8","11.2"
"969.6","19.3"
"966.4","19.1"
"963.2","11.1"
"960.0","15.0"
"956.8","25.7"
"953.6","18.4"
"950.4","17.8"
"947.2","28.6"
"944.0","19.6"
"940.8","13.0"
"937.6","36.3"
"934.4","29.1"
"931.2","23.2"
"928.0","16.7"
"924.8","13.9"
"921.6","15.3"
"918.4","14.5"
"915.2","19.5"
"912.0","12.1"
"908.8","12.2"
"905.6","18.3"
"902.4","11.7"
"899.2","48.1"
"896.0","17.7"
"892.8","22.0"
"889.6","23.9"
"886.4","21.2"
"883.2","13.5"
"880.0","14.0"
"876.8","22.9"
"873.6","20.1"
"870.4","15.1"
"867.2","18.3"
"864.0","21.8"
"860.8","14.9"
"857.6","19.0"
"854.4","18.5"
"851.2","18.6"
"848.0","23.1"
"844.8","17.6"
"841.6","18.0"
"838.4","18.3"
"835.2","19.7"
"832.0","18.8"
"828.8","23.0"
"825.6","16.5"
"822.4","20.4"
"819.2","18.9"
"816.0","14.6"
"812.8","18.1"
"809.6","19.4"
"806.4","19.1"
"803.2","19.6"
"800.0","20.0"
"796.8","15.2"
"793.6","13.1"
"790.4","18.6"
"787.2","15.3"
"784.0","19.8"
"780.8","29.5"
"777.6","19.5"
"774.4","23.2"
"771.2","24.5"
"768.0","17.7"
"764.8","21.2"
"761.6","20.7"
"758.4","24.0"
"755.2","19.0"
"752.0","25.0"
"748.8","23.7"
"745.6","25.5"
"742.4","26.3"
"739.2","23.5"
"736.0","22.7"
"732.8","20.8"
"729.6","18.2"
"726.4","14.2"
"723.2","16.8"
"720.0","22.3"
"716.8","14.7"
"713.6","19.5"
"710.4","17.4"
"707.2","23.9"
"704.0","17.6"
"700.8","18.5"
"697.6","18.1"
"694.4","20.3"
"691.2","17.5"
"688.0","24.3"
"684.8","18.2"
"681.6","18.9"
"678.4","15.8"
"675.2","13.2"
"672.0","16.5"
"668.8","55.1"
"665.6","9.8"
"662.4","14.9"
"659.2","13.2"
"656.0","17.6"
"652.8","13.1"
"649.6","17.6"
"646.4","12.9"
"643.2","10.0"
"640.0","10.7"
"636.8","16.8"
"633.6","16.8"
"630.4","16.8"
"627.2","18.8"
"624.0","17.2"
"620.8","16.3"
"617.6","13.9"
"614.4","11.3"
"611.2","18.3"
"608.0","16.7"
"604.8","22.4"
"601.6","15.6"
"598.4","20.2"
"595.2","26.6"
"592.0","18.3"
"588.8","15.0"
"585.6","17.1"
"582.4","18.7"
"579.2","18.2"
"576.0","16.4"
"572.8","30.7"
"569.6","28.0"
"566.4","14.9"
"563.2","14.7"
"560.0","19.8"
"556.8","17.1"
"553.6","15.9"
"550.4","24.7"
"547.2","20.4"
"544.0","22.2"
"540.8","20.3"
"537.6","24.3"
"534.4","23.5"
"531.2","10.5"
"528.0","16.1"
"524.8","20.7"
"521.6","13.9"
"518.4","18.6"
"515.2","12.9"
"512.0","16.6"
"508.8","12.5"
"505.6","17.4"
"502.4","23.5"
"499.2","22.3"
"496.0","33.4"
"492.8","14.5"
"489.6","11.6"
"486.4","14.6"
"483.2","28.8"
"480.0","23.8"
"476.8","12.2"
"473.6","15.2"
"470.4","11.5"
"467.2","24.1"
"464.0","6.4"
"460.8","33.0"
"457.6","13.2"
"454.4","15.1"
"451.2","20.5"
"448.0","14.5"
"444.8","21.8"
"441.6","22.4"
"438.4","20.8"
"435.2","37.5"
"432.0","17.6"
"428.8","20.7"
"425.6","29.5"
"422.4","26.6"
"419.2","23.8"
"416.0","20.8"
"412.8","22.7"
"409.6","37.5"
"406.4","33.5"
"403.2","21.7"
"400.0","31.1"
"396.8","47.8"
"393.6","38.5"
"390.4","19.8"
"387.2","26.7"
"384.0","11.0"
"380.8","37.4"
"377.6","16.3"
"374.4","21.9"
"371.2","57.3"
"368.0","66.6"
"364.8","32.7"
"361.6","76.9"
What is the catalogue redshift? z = 0.796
